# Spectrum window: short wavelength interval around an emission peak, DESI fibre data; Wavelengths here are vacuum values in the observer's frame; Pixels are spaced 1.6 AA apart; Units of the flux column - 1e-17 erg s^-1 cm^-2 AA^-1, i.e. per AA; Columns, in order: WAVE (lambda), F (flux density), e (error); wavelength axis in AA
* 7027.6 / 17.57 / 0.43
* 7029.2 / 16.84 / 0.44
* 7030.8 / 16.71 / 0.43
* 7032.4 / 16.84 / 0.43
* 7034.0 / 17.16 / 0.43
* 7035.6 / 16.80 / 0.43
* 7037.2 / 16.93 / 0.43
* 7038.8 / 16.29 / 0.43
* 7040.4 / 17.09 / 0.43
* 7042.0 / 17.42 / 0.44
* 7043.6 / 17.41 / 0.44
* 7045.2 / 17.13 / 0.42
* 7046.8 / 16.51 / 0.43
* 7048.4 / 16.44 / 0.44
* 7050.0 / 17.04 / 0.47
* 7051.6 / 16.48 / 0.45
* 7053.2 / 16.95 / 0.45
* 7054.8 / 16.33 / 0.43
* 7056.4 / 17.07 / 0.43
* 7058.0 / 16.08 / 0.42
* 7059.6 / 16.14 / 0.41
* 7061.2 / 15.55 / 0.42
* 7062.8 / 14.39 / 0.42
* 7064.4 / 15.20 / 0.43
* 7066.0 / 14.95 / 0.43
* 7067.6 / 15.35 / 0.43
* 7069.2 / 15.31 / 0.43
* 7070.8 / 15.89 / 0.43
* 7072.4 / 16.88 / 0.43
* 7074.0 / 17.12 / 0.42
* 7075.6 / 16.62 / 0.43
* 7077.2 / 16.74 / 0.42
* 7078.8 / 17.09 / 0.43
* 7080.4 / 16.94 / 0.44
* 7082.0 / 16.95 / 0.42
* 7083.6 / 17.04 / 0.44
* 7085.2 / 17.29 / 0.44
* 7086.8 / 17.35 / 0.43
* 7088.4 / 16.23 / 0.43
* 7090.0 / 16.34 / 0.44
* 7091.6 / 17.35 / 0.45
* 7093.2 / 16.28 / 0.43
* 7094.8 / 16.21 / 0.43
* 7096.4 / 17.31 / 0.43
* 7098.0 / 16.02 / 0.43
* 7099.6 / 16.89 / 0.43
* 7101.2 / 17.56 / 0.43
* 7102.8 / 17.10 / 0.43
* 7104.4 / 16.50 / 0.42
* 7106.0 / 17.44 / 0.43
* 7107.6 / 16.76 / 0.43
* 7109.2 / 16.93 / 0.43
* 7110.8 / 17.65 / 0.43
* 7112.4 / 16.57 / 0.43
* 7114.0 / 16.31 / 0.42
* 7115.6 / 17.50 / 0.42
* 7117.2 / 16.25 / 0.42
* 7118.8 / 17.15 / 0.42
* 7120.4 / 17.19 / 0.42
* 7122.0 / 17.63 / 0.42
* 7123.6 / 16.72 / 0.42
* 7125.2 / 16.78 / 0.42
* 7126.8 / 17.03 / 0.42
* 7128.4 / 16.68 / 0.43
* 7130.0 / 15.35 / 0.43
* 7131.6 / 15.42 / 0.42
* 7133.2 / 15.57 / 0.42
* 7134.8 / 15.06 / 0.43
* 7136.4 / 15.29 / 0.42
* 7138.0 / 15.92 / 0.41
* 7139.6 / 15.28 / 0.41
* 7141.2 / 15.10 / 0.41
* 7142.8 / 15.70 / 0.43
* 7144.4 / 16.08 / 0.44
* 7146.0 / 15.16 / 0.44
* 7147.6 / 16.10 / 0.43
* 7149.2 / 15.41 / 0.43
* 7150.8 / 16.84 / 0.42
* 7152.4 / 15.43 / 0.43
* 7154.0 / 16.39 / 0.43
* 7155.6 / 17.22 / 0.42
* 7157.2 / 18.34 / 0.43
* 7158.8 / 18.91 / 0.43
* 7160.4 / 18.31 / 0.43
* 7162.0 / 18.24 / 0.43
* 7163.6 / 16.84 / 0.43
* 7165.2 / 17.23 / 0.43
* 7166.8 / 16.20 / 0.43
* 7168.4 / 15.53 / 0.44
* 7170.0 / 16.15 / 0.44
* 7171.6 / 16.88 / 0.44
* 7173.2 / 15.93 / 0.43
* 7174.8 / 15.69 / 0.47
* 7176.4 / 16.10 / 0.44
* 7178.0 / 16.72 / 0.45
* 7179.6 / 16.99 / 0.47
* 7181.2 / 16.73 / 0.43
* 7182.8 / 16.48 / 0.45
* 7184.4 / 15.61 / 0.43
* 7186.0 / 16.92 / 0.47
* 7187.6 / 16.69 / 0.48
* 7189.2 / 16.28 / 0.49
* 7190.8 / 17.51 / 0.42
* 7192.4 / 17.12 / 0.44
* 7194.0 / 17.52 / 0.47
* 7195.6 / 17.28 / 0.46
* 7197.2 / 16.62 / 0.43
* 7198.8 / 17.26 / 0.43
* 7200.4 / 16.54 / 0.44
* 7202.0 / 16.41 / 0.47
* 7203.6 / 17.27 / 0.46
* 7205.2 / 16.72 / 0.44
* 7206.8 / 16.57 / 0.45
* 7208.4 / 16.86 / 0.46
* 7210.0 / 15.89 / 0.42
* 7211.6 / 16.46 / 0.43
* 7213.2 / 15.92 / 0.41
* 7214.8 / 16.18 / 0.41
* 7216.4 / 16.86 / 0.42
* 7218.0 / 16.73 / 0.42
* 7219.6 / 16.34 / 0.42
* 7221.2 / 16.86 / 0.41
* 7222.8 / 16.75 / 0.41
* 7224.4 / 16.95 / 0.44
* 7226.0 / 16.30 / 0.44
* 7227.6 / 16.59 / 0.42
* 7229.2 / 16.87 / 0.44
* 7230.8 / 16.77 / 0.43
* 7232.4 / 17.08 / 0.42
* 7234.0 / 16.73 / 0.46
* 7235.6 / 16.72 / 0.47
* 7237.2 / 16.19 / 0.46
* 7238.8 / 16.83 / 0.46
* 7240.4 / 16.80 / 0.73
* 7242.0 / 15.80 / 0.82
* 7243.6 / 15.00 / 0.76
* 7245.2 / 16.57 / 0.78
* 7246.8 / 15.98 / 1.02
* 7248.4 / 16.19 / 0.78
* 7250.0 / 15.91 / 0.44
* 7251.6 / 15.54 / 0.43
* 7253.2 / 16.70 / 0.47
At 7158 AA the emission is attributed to [N II]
